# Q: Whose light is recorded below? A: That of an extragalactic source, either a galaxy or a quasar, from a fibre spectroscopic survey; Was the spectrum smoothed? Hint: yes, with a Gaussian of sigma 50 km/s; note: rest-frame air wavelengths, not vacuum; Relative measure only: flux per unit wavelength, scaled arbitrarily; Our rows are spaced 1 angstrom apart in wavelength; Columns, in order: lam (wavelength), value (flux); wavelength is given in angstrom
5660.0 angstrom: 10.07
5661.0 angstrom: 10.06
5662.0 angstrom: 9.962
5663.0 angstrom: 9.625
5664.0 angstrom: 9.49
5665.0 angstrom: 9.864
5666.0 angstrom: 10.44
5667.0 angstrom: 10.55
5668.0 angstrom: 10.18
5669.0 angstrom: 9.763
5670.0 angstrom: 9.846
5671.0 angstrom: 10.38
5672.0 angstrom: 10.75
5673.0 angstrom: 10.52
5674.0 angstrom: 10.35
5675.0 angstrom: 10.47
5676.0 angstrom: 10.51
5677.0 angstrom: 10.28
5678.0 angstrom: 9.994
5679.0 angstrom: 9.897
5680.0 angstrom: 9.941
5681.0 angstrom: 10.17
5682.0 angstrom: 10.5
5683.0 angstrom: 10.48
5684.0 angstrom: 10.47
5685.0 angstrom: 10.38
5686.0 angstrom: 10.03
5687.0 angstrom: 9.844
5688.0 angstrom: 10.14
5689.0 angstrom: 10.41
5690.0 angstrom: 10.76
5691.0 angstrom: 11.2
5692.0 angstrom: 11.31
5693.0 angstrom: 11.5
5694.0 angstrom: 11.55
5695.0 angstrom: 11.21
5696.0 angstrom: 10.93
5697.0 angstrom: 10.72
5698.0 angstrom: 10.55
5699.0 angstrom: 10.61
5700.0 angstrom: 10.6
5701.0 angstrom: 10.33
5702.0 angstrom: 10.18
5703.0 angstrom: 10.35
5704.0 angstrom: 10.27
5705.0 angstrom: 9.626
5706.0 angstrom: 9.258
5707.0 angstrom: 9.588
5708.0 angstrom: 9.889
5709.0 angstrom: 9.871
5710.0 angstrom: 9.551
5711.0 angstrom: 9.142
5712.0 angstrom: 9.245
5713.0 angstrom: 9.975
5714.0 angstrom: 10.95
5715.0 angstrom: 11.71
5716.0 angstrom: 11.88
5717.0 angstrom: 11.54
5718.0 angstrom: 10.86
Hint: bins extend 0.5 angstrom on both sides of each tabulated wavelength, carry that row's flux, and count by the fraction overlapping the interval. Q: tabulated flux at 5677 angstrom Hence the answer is 10.28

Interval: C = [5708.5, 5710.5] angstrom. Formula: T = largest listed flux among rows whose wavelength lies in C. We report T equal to 9.871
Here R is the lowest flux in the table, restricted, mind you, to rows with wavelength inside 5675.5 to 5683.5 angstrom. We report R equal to 9.897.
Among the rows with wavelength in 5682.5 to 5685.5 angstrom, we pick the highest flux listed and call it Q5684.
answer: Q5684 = 10.48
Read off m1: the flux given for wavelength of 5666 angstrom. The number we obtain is 10.44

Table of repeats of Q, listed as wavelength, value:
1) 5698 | 10.55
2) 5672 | 10.75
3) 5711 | 9.142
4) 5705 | 9.626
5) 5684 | 10.47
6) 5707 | 9.588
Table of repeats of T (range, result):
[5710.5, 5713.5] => 9.975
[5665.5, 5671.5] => 10.55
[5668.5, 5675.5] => 10.75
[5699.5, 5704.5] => 10.6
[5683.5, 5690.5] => 10.76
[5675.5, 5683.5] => 10.51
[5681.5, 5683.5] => 10.5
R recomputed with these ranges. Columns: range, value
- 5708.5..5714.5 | 9.142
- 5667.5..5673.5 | 9.763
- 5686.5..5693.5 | 9.844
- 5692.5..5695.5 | 11.21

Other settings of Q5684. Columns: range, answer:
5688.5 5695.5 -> 11.55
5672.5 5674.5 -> 10.52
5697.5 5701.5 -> 10.61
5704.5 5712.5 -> 9.889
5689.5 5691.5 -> 11.2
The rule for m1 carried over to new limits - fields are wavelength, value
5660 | 10.07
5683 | 10.48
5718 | 10.86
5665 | 9.864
